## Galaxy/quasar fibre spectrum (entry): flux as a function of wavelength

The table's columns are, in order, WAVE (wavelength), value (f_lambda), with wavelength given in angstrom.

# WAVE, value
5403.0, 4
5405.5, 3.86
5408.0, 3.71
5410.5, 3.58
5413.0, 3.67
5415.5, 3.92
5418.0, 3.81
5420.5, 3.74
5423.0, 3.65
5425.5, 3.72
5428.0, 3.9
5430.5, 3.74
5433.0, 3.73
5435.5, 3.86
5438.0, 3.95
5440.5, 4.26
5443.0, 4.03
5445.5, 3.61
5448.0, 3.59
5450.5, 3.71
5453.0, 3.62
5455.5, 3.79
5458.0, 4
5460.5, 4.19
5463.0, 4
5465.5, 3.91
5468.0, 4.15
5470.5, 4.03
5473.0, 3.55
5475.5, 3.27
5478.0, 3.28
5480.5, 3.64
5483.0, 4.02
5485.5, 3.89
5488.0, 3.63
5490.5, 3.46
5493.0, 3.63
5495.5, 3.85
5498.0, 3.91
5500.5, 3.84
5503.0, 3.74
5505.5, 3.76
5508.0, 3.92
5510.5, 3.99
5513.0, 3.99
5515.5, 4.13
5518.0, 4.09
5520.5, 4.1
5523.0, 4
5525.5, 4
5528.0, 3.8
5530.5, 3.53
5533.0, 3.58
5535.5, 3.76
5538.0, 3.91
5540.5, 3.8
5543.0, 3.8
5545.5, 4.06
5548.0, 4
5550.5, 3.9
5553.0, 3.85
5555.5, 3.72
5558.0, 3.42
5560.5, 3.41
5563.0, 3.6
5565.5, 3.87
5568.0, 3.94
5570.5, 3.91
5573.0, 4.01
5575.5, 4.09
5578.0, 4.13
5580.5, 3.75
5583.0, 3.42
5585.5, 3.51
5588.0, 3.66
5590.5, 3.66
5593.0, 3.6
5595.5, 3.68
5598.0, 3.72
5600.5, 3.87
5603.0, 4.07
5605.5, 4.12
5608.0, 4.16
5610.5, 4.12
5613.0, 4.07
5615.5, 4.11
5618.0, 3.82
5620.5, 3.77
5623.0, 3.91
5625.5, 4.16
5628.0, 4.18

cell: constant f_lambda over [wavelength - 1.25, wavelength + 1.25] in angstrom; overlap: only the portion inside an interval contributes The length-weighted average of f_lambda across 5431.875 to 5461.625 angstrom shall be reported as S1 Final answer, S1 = 3.86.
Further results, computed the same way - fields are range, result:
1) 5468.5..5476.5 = 3.68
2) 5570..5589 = 3.81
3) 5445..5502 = 3.77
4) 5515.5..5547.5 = 3.88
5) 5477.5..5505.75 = 3.73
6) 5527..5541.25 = 3.73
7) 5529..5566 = 3.75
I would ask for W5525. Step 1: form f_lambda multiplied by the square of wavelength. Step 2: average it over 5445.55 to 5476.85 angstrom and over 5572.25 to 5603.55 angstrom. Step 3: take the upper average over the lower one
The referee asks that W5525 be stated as 1.0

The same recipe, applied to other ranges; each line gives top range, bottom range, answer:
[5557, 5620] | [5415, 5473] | 1.05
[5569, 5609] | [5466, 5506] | 1.07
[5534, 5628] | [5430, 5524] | 1.04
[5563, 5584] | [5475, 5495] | 1.10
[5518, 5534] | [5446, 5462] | 1.04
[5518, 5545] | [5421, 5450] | 1.04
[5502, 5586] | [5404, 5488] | 1.05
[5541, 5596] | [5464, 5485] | 1.04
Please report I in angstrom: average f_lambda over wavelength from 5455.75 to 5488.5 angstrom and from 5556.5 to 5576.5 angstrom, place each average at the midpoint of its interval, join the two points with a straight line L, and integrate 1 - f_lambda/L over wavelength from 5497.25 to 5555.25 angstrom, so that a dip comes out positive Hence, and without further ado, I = -1.4 angstrom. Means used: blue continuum 3.82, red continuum 3.78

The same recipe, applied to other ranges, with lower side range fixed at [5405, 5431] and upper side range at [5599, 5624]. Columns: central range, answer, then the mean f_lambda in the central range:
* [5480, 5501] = 0.44 angstrom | 3.76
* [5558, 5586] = 1.23 angstrom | 3.78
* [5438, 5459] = -0.23 angstrom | 3.83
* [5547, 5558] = 0.31 angstrom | 3.81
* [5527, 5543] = 0.69 angstrom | 3.73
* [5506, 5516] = -0.28 angstrom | 3.98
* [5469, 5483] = 0.80 angstrom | 3.61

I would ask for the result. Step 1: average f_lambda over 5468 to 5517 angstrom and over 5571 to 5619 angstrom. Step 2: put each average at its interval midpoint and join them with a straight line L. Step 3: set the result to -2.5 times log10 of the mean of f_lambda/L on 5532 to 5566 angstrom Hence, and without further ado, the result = 0.02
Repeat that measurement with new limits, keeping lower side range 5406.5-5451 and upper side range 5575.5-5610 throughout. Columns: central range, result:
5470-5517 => 0.011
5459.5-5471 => -0.072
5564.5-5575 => -0.038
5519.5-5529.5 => -0.044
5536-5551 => -0.028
